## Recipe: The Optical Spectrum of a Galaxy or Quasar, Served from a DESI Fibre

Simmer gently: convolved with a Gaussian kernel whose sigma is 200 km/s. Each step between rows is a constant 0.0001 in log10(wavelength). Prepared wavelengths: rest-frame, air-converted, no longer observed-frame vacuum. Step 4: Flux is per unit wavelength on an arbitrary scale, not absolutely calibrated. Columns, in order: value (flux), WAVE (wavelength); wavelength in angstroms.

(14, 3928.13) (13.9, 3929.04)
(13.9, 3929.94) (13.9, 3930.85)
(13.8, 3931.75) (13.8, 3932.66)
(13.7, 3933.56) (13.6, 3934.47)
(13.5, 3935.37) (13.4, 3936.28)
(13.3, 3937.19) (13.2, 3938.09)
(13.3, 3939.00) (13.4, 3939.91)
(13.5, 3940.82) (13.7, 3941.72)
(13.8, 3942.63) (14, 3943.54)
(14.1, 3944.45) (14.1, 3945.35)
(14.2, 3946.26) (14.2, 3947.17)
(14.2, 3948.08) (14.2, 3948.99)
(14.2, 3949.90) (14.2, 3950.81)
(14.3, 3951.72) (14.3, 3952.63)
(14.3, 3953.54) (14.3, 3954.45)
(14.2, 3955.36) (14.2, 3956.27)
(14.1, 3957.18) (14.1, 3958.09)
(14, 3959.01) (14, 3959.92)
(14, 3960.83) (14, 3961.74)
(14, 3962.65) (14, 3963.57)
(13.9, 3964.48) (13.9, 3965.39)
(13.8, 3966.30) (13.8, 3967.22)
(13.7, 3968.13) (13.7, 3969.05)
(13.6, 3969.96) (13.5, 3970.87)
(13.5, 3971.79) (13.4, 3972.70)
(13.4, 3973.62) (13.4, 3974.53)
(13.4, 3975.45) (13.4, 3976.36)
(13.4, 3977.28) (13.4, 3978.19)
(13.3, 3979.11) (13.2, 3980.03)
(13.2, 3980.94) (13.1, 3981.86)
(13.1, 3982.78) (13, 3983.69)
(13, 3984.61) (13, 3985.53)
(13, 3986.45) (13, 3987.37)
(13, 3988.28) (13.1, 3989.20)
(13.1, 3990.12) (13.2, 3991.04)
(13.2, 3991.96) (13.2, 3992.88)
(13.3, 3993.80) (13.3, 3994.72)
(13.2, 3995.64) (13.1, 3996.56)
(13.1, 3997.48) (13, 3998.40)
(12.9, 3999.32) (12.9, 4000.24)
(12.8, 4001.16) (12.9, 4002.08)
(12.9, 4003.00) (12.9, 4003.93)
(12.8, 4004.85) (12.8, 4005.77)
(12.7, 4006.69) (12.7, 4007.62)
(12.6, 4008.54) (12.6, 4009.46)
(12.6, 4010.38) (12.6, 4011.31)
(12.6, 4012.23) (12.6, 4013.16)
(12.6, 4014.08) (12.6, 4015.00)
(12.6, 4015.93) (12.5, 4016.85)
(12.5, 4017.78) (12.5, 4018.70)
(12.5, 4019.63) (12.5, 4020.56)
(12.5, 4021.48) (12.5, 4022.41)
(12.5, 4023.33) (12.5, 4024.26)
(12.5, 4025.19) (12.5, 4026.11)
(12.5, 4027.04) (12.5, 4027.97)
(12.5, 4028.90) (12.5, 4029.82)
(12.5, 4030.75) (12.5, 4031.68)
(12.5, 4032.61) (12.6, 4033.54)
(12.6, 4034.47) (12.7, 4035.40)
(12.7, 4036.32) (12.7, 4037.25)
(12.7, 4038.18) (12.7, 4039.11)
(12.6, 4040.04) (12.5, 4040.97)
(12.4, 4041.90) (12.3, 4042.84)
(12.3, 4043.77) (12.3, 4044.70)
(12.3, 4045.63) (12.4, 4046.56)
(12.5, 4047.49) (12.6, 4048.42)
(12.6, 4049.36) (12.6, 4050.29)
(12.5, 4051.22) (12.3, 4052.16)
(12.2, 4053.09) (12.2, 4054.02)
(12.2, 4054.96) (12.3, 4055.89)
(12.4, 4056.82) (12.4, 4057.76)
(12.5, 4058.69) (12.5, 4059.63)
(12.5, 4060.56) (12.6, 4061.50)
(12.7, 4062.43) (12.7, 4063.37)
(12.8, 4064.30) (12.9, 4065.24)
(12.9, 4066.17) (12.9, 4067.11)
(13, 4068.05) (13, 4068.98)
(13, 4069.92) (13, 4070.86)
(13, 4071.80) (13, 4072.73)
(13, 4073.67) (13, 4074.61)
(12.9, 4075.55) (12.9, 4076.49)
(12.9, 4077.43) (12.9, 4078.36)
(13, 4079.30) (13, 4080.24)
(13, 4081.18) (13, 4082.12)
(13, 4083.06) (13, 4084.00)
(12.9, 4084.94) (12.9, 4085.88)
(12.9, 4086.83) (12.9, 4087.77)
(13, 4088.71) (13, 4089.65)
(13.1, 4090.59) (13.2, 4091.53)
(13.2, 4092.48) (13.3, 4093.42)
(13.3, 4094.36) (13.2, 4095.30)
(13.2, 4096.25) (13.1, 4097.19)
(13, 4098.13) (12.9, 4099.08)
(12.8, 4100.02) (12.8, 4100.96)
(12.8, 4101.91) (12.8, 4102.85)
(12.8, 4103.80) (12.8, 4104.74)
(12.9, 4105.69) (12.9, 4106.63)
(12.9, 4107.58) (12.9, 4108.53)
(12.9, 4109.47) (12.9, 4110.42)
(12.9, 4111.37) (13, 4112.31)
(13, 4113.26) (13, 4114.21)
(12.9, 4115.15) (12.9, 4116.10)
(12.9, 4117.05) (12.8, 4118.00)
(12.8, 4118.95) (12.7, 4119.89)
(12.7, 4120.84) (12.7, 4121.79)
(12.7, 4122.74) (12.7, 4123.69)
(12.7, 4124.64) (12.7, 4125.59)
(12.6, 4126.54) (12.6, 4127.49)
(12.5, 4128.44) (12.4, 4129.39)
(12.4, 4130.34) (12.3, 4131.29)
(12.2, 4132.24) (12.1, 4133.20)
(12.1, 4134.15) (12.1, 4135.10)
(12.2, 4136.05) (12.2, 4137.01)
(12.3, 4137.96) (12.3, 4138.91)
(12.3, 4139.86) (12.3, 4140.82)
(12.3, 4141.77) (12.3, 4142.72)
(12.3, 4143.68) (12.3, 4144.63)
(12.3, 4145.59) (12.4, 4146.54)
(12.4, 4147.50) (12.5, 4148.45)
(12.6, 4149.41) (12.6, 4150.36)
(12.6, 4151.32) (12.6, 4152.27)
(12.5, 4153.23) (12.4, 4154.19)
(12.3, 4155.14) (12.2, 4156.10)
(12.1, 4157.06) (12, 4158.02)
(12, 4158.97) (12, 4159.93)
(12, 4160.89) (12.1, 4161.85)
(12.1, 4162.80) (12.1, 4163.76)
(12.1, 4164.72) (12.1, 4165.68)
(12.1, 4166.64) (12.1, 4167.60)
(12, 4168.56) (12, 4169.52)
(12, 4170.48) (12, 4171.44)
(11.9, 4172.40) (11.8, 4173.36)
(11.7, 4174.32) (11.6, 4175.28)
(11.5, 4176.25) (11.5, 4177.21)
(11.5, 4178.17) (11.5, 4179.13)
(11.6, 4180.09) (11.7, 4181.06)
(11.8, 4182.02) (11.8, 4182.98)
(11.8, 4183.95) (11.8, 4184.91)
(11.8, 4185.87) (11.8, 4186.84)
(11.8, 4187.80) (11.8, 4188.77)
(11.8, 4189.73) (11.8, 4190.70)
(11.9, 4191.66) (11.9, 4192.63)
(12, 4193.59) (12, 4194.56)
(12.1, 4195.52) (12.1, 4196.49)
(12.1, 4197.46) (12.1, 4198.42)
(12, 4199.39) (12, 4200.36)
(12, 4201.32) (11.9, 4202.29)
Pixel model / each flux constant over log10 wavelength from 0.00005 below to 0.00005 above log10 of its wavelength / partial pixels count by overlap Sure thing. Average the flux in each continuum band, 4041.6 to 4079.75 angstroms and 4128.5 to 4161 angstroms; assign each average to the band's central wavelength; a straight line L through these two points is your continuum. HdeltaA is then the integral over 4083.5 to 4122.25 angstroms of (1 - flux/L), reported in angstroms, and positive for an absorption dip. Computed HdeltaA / -1.5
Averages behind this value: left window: 12.6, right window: 12.3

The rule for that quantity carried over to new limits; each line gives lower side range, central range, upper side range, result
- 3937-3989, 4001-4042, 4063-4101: 2.3 angstroms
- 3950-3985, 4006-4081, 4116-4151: 3.0 angstroms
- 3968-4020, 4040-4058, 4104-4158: 0.6 angstroms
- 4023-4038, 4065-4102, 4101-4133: -1.0 angstroms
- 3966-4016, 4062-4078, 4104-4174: -0.2 angstroms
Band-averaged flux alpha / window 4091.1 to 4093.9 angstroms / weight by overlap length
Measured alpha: 13.2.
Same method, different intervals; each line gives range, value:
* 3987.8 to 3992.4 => 13.1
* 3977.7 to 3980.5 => 13.3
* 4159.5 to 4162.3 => 12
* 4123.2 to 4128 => 12.7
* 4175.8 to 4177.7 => 11.5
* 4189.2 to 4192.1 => 11.9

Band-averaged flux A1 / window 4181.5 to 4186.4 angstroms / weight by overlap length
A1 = 11.8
